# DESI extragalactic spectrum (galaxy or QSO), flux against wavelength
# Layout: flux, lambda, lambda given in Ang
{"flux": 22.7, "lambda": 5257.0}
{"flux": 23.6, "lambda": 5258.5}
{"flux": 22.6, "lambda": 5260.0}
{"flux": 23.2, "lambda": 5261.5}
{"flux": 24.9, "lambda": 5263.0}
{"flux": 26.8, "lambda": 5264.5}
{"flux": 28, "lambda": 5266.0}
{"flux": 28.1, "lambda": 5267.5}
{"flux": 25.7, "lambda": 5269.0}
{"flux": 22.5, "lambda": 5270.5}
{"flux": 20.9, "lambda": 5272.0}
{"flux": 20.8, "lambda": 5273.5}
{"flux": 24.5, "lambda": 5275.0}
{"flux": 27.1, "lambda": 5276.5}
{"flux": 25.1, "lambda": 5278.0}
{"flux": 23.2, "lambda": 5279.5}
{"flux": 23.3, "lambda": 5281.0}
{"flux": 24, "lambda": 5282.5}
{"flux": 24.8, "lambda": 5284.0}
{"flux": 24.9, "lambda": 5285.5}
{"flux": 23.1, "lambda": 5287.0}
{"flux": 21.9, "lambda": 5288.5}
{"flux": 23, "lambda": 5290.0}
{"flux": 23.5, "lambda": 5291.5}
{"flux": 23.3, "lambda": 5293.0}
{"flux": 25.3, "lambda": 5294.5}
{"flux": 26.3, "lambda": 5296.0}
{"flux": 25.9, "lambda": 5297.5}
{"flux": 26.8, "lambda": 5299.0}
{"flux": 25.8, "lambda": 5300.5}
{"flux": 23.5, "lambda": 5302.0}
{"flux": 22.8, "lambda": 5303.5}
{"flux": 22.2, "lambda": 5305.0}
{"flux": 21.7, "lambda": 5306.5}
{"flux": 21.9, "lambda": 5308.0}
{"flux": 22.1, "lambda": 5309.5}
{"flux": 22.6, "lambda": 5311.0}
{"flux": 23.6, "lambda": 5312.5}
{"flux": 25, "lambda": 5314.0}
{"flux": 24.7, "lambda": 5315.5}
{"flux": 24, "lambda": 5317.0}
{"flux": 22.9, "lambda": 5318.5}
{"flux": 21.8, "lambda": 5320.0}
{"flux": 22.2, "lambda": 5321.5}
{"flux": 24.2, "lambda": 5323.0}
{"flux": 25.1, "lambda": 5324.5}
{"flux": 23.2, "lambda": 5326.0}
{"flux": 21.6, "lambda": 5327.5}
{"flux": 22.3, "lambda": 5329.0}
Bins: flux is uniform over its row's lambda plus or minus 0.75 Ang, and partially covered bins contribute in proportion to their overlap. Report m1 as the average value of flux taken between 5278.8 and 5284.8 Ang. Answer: 23.8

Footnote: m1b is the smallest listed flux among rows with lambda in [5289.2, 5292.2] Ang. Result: 23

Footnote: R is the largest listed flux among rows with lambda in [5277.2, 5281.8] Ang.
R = 25.1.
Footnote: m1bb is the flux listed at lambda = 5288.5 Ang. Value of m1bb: 21.9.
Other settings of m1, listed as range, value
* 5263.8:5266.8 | 27.4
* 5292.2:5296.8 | 25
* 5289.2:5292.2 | 23.2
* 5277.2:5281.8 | 23.9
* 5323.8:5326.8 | 24.1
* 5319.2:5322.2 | 22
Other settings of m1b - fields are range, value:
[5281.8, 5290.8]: 21.9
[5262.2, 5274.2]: 20.8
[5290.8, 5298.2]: 23.3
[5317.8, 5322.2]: 21.8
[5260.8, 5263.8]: 23.2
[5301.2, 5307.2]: 21.7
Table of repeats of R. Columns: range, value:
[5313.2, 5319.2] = 25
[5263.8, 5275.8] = 28.1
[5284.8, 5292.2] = 24.9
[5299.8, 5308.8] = 25.8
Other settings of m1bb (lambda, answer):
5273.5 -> 20.8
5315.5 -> 24.7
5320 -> 21.8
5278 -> 25.1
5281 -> 23.3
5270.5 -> 22.5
